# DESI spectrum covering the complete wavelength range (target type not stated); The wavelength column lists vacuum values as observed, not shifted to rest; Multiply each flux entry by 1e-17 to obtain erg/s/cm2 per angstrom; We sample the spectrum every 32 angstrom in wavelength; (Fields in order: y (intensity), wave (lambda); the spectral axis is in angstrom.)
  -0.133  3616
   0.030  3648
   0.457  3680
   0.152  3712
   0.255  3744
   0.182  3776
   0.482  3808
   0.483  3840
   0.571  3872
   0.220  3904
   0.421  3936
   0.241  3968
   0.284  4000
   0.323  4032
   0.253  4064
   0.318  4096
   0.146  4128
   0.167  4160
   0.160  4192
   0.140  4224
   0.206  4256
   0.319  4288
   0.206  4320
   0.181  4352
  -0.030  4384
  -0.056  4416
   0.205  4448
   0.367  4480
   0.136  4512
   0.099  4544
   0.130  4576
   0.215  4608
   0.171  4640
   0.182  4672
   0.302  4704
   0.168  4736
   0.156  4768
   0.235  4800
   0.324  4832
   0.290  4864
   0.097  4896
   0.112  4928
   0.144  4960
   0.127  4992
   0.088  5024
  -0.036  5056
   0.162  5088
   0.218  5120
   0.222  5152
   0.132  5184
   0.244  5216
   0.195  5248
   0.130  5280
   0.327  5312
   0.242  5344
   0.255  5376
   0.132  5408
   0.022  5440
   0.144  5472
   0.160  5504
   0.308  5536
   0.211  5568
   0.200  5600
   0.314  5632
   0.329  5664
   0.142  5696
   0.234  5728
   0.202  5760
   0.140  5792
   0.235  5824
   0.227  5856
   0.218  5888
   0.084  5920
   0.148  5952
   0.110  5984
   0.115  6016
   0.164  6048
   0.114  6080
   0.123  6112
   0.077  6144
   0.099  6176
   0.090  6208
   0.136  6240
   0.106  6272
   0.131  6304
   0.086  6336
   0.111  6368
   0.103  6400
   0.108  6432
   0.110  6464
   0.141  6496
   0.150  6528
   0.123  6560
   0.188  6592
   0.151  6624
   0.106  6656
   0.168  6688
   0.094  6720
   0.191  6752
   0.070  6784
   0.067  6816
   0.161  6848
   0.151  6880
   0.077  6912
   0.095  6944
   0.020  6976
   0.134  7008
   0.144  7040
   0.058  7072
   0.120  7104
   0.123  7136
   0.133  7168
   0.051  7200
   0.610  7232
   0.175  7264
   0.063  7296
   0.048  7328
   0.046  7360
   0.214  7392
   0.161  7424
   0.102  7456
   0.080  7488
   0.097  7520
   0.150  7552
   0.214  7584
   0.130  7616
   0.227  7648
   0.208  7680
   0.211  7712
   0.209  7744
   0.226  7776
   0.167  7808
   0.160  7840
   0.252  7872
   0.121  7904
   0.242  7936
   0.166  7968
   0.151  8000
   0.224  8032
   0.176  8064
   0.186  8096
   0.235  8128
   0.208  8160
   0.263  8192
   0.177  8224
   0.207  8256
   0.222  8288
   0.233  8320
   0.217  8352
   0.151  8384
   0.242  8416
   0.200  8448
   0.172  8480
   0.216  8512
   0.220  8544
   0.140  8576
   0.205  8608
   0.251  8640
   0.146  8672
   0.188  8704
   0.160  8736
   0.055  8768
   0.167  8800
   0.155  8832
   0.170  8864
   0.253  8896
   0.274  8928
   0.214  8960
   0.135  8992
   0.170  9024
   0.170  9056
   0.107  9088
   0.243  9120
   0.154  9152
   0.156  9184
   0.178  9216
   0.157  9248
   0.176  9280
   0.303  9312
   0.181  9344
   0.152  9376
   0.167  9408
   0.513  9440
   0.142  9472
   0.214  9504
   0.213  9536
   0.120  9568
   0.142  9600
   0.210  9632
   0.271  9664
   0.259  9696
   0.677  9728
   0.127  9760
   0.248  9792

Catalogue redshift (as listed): 0.942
